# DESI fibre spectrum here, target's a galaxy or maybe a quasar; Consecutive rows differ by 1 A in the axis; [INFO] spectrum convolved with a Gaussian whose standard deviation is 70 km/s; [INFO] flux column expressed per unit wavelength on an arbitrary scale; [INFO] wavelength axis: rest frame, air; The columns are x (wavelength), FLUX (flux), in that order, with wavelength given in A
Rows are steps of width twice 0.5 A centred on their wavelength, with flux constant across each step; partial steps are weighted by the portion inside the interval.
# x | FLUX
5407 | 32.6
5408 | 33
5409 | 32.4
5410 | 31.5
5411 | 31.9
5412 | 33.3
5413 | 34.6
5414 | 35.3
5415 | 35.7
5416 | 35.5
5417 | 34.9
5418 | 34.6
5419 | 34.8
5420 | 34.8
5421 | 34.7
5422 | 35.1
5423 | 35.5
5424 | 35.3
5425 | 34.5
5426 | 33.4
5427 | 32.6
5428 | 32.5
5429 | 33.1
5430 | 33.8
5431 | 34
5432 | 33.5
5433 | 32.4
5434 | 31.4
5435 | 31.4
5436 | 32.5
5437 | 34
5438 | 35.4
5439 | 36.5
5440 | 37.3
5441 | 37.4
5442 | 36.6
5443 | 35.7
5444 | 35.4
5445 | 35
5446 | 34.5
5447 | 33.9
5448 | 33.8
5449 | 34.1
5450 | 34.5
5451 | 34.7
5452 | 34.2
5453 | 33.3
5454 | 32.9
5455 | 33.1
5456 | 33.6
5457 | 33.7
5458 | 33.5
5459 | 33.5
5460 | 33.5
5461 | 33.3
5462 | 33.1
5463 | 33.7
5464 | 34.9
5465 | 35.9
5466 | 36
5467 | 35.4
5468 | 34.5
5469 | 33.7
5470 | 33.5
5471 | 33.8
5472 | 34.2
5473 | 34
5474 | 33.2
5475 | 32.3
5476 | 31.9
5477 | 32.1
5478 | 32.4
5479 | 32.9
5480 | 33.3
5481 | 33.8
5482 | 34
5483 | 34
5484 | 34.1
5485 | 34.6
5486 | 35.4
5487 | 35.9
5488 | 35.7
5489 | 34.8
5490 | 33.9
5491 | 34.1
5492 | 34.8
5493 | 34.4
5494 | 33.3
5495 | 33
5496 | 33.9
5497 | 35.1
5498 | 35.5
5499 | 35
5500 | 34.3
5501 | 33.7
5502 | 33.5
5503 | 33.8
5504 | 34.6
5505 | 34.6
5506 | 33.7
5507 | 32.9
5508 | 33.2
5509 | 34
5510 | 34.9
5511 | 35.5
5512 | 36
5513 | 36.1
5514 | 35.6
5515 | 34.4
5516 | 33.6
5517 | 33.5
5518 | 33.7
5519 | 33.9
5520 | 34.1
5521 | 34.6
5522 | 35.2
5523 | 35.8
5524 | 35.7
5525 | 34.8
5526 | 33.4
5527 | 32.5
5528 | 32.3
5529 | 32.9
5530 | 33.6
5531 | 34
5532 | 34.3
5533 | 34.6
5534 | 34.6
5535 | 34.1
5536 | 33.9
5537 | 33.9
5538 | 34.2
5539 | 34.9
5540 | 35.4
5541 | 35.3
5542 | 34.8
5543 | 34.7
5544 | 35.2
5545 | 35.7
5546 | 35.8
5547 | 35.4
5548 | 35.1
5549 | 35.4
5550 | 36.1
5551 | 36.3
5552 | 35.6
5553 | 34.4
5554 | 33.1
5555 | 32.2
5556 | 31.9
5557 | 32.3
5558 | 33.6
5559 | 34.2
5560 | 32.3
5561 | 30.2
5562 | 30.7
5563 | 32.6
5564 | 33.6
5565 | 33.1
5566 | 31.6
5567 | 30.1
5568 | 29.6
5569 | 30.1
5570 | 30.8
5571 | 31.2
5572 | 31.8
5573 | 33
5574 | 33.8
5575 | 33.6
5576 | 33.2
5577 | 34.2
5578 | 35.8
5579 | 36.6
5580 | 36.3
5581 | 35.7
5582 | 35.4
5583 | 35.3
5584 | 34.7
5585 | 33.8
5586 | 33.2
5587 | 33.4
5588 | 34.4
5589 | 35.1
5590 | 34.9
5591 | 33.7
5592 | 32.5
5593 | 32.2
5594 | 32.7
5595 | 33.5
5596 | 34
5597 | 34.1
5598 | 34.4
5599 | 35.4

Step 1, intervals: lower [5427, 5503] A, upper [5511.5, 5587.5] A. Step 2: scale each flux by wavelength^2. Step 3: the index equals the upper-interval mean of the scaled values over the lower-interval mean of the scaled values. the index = 1.0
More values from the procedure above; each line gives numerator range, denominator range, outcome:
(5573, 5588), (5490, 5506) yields 1.04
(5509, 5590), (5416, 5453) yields 1.03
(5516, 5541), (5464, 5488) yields 1.02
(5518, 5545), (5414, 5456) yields 1.04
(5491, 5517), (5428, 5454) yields 1.03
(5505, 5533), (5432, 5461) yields 1.03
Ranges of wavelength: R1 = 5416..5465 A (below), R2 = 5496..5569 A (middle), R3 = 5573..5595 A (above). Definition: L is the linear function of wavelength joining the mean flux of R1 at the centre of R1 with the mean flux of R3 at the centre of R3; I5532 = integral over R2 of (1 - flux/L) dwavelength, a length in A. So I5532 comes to 0.5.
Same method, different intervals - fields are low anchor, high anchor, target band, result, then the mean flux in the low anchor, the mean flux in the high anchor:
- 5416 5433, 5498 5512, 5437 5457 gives -0.34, 34.2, 34.2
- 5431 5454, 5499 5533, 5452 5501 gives 0.48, 34.4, 34.2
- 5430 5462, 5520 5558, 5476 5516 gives 0.05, 34.1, 34.4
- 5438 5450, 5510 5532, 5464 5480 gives 0.59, 35.4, 34.4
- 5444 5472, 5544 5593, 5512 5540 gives -0.40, 34.1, 33.6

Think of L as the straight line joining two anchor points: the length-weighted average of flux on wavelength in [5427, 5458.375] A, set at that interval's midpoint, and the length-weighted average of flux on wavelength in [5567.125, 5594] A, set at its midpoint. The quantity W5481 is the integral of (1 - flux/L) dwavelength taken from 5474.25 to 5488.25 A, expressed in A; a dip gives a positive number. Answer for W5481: 0.10 A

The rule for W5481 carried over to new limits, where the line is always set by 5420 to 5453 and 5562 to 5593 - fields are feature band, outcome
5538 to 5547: -0.4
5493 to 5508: -0.1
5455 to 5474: 0.0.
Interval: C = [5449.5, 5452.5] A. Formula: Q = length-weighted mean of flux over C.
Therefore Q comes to 34.5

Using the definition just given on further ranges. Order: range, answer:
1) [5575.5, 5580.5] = 35.2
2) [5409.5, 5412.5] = 32.2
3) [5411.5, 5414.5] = 34.4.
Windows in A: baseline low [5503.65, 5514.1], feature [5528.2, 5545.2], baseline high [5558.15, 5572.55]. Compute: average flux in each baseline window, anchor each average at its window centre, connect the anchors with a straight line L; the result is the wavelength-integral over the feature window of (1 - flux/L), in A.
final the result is -0.7 A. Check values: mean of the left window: 34.6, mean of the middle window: 34.4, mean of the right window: 31.6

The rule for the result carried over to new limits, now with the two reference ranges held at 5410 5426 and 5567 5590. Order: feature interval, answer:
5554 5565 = 0.4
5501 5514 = -0.1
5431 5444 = 0.0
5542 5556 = -0.4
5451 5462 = 0.3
